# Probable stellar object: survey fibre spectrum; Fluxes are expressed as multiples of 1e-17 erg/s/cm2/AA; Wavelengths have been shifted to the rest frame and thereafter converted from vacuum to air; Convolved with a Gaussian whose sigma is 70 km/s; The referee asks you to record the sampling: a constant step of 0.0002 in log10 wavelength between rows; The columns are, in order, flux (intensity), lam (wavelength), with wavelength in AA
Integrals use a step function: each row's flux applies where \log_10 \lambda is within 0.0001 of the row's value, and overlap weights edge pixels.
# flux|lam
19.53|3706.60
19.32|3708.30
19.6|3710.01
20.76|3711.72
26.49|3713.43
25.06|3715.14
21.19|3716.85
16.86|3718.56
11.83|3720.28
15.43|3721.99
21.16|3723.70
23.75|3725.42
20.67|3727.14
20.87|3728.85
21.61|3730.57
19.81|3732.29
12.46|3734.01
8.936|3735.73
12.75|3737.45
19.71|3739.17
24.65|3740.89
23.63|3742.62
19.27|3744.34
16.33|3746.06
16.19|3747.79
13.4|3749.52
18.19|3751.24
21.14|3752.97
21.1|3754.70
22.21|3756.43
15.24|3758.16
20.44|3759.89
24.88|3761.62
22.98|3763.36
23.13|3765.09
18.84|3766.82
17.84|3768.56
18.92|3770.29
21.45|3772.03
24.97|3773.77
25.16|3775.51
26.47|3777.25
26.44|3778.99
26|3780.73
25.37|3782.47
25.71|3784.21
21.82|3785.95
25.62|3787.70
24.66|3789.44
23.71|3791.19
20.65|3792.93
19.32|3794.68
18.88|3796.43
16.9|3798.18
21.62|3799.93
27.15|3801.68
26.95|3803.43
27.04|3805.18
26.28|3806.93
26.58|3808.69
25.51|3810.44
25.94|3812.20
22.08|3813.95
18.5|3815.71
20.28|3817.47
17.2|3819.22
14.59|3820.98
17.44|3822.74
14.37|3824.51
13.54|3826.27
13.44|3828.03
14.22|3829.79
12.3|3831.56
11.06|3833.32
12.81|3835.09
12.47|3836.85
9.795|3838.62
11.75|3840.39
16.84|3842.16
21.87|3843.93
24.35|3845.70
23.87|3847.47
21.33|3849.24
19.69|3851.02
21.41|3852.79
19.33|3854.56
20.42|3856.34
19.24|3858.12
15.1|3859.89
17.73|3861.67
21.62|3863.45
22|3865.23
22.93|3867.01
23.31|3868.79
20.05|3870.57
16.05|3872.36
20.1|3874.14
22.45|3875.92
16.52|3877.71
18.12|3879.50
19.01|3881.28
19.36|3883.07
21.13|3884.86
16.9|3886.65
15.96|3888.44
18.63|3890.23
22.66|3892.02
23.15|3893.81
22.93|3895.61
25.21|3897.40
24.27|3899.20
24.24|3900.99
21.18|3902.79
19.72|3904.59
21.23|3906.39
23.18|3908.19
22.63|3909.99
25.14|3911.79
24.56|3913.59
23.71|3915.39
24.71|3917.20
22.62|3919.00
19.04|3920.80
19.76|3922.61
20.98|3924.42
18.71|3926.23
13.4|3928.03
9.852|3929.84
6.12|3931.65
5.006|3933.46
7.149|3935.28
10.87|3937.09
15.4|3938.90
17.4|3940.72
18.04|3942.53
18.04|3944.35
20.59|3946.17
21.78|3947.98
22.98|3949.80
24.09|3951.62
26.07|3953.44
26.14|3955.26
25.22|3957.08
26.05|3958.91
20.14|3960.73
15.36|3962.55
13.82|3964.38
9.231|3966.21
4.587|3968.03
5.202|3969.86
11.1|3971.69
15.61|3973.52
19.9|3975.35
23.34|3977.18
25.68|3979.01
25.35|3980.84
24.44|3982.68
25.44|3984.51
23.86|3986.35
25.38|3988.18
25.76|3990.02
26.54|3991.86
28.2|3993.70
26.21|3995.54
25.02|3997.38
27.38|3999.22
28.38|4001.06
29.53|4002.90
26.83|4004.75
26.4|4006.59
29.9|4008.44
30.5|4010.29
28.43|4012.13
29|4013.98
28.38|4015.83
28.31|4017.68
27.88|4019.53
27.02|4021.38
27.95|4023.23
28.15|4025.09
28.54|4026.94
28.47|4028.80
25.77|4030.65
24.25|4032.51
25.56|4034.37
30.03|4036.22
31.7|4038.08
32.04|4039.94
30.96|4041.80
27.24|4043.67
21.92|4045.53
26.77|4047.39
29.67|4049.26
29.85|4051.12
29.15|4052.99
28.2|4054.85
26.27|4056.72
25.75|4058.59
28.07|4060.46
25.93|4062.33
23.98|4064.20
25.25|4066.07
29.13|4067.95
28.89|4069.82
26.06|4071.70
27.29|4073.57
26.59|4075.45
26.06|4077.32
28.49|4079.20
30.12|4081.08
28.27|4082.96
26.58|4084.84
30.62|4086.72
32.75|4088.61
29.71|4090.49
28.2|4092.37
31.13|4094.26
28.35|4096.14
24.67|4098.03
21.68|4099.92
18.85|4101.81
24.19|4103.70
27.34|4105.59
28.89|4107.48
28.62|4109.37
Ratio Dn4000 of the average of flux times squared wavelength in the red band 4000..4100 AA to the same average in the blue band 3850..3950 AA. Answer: 1.6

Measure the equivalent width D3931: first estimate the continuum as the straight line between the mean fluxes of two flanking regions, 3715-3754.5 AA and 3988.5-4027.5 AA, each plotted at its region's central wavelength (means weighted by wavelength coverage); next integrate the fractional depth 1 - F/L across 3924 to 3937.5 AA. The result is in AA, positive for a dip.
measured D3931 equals 7.5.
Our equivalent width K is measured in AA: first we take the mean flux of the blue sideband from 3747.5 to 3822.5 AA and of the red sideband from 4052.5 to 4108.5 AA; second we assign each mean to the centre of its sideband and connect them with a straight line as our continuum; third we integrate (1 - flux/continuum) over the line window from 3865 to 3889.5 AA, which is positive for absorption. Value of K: 4.3 AA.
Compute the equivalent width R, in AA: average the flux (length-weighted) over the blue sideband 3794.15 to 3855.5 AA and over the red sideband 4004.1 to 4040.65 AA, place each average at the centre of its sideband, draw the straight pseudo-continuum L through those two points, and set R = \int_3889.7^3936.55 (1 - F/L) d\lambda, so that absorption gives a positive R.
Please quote 7.1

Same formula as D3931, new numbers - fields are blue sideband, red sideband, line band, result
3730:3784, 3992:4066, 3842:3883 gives 5.35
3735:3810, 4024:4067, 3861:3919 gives 6.96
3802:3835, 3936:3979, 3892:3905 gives -3.18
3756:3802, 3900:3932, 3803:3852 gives 7.04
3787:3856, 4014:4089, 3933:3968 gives 9.10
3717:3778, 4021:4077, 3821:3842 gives 8.23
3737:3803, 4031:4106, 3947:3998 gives 8.77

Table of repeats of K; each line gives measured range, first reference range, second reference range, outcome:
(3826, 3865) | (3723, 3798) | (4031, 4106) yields 9.50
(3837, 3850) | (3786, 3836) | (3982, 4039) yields 1.86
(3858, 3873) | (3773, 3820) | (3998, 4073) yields 2.99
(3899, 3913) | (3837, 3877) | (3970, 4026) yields -0.70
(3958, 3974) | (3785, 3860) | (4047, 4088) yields 7.16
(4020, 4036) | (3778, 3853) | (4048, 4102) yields -0.56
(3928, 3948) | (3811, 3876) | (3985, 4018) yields 8.83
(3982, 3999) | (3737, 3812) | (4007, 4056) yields 0.96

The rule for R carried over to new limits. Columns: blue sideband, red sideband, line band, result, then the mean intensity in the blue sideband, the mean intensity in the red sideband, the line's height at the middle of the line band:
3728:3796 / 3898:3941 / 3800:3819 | -3.9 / 20.8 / 18.4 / 20.1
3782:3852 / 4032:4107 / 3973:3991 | 0.8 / 19.8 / 27.5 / 24.8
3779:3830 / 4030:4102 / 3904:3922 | 1.1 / 21.6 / 27.6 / 24.1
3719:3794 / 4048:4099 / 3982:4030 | -1.8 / 20.6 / 28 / 26.4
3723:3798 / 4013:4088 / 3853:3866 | 2.1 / 20.8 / 27.8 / 23.2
